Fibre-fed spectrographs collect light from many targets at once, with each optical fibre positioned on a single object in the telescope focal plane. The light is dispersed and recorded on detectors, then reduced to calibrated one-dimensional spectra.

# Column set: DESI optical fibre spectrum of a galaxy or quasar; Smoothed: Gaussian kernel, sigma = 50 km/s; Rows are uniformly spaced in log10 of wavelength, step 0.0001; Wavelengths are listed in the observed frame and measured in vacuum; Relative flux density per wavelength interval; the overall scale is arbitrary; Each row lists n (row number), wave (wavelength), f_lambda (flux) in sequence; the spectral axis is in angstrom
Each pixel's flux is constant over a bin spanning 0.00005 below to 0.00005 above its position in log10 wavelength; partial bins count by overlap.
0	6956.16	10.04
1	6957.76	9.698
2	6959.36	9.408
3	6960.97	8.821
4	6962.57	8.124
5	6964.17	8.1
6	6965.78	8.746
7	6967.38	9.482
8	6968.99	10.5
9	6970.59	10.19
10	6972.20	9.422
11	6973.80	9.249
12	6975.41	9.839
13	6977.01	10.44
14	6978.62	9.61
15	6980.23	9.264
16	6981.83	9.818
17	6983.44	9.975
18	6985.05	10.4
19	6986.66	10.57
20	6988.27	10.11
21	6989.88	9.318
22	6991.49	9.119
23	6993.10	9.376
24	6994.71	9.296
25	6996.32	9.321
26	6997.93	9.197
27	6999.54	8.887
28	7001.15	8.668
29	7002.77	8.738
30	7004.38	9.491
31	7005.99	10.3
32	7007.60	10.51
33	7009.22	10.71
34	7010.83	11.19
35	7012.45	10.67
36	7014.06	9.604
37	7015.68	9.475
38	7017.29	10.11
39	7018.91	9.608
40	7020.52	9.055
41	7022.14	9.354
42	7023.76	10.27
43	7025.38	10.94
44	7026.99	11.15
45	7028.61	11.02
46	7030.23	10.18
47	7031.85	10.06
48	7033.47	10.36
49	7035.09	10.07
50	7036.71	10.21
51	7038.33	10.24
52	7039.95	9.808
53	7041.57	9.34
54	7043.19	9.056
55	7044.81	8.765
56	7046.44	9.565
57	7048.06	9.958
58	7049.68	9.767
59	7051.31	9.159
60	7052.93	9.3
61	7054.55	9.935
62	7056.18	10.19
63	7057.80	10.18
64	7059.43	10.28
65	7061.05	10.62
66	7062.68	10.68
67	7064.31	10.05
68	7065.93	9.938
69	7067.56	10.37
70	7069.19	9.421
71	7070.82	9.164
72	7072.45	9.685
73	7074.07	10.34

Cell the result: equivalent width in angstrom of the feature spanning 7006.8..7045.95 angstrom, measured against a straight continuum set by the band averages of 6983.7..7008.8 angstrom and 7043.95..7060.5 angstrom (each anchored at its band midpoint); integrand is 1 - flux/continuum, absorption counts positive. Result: -1.7 angstrom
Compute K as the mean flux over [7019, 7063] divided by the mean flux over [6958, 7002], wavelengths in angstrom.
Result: 1.05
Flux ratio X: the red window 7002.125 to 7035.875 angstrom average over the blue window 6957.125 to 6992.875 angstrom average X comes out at 1.06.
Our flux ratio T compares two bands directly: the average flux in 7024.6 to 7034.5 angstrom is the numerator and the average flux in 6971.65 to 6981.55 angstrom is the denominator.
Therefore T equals 1.10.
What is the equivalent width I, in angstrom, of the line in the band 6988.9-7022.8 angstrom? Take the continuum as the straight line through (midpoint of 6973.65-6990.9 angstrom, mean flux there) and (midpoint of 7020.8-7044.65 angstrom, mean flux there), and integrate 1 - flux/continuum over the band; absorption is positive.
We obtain 1.2 angstrom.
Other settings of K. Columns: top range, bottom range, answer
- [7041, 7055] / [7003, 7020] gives 0.93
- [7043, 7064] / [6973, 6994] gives 1.01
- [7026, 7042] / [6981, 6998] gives 1.06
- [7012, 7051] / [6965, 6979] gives 1.02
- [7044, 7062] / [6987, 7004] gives 1.06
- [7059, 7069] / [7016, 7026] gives 1.04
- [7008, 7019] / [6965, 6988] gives 1.04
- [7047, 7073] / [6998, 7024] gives 1.02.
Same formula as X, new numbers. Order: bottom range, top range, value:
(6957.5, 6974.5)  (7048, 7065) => 1.08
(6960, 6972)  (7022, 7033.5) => 1.15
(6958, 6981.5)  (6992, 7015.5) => 1.03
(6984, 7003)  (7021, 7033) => 1.10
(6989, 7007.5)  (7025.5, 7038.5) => 1.12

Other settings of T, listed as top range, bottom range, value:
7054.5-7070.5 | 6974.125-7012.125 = 1.04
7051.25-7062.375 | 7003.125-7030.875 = 0.99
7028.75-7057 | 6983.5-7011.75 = 1.01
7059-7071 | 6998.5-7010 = 1.05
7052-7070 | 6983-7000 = 1.05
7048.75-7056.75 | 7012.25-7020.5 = 0.99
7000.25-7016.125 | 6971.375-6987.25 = 1.01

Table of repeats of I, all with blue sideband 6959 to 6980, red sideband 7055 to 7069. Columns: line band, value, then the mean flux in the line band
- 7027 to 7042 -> -0.4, 10.2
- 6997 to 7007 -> 0.5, 9.25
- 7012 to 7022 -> 0.1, 9.7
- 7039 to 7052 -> 0.8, 9.44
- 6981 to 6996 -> -0.3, 9.76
